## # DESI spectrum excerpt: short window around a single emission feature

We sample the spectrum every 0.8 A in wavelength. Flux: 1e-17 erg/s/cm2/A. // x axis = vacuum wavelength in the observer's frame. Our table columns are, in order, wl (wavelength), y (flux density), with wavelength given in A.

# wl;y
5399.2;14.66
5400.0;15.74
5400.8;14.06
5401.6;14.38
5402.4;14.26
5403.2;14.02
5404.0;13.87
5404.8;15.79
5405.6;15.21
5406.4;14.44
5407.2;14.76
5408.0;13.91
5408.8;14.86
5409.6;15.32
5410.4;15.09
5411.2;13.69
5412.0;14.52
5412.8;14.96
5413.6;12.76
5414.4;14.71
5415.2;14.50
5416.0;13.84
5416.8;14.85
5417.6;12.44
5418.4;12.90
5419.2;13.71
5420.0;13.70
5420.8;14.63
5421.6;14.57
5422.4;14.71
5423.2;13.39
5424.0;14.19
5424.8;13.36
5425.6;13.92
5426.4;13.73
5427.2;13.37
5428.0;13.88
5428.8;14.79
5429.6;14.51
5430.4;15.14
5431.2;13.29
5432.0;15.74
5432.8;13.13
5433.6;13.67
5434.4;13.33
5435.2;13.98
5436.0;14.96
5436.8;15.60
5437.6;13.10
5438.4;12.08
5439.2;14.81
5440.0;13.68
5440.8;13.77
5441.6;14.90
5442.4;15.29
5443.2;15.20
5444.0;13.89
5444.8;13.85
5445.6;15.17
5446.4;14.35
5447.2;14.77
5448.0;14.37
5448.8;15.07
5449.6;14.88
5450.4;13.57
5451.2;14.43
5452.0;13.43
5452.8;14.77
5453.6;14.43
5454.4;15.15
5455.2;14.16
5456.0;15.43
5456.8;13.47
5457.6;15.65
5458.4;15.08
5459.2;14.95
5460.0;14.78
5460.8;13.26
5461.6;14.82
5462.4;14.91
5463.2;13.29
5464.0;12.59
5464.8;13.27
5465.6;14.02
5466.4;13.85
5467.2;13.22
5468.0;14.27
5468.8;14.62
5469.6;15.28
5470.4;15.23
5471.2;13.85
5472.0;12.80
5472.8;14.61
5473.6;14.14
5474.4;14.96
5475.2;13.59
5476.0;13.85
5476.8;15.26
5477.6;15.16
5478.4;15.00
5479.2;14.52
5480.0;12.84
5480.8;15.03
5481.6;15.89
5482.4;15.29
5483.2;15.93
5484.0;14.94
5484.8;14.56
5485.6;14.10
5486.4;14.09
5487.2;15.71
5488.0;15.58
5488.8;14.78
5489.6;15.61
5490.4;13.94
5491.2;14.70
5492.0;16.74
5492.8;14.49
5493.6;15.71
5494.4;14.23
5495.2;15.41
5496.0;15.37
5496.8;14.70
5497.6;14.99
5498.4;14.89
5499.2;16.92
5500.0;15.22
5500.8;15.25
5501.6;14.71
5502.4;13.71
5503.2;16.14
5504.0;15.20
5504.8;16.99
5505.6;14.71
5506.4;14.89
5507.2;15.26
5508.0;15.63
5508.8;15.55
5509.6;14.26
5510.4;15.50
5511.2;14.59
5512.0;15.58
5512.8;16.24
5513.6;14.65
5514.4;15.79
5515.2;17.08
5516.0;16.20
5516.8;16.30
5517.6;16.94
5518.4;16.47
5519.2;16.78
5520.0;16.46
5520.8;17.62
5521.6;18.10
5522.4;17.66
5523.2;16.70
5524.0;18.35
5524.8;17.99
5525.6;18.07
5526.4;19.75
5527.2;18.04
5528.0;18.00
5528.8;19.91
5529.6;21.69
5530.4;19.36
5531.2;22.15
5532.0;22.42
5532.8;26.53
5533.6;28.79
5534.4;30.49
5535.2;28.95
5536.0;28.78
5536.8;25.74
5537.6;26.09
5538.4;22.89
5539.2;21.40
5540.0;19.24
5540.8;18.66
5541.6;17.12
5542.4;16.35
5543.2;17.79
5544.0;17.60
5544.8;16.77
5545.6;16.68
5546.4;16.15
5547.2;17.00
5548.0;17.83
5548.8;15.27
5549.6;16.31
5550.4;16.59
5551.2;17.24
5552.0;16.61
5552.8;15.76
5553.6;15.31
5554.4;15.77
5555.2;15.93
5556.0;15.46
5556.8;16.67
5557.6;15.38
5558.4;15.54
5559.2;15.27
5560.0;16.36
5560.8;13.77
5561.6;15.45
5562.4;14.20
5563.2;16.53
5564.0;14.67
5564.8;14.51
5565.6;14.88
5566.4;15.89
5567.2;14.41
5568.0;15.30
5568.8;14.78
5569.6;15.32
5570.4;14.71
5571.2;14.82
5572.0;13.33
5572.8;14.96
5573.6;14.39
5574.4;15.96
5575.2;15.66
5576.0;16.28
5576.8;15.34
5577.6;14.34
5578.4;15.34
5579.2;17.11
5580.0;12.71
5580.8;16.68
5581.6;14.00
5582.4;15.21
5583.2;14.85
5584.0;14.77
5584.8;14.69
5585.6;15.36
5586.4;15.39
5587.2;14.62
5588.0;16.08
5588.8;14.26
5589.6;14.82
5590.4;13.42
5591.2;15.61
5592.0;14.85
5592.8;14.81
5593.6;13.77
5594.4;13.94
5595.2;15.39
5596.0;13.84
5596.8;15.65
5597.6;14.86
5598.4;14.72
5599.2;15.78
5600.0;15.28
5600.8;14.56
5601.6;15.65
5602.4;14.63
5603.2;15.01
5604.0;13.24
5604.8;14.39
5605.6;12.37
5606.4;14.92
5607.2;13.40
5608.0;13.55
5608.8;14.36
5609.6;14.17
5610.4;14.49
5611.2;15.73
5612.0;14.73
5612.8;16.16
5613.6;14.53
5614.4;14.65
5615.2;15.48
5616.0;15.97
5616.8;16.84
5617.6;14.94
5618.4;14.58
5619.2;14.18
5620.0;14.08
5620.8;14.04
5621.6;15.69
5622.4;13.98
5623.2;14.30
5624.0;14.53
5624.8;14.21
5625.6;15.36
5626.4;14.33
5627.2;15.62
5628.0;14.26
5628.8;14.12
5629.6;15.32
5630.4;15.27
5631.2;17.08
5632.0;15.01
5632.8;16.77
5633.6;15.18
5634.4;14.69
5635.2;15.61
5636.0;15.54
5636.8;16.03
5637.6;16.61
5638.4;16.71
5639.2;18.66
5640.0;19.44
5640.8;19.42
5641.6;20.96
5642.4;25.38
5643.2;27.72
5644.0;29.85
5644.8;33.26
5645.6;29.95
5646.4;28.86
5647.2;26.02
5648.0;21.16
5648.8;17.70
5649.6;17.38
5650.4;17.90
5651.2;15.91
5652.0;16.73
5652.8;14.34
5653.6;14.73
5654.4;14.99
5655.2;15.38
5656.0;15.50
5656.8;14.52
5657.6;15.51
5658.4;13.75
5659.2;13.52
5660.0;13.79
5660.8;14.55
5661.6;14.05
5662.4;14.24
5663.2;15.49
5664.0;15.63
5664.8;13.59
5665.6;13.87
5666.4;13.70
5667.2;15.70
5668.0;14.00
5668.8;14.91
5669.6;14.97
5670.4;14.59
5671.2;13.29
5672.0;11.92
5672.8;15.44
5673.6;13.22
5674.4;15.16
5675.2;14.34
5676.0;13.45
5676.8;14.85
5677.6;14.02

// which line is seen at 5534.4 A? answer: H-beta 4861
